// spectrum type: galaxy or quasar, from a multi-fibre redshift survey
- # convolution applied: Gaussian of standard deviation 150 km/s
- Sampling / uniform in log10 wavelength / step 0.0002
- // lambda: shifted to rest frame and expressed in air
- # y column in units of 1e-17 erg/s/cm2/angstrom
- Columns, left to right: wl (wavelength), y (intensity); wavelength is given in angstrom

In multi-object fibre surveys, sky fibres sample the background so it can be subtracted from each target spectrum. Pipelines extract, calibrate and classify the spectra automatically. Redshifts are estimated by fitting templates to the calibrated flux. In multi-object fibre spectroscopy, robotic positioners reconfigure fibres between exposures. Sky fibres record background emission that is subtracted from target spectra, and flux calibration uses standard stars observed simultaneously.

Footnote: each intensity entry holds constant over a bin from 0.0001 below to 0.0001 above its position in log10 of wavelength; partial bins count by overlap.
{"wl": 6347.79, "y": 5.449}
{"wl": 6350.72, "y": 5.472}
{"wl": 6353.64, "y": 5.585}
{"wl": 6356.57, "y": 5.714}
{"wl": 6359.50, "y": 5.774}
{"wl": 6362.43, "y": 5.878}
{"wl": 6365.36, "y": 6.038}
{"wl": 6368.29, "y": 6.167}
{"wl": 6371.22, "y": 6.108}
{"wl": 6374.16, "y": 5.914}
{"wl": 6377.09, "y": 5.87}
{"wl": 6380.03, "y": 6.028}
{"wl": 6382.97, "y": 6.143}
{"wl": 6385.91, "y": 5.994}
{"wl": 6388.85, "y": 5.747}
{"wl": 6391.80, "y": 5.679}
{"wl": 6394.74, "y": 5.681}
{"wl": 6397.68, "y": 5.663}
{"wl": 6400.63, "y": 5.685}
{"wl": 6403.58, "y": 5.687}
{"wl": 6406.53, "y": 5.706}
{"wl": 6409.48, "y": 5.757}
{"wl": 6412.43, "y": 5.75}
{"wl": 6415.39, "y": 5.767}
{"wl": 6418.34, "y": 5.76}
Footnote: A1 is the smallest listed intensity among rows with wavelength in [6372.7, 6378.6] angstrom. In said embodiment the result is 5.87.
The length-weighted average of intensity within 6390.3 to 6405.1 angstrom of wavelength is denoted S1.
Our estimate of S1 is 5.68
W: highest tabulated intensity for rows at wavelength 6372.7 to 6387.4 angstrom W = 6.143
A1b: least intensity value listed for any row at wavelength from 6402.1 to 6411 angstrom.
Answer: 5.687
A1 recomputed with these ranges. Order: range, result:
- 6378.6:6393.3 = 5.679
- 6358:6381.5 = 5.774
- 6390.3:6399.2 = 5.663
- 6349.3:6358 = 5.472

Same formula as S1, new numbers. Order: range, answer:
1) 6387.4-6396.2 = 5.7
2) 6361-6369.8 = 6.03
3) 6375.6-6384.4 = 6.01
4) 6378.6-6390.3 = 5.98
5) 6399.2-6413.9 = 5.72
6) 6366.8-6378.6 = 6.02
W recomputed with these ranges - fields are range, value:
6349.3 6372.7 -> 6.167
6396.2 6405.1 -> 5.687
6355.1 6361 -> 5.774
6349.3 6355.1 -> 5.585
